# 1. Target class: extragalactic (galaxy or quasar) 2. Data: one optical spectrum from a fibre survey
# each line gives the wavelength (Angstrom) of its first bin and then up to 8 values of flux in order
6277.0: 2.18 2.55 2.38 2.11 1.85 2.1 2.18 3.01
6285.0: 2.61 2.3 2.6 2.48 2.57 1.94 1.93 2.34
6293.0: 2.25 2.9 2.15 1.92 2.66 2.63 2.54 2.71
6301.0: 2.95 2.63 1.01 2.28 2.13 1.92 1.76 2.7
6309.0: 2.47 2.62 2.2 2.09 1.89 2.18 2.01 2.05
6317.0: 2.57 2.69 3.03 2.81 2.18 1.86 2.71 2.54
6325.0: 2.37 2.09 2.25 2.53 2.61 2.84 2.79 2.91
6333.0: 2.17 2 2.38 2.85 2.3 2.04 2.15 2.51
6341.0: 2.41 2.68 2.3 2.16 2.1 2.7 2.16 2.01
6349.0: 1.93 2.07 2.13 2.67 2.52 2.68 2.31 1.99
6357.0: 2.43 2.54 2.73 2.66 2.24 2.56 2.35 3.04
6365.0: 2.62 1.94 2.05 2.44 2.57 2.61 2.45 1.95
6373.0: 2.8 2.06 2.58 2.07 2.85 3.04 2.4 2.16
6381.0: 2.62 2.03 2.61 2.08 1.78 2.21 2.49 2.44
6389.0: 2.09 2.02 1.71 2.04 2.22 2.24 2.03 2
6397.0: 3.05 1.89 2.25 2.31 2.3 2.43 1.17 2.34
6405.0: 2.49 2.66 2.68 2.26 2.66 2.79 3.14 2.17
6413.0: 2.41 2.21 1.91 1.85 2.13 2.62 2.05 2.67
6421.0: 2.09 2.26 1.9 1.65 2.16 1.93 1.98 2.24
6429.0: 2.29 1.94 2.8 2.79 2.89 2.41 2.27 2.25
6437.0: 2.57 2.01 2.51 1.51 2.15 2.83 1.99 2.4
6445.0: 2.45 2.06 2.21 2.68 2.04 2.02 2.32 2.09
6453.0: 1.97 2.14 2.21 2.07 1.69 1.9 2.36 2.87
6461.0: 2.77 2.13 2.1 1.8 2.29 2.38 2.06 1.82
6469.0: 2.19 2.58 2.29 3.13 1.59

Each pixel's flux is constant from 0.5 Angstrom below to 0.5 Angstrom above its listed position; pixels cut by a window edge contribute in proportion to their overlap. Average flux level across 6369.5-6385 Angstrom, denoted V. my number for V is 2.4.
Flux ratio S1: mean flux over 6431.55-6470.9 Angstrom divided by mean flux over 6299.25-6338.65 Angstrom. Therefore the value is 0.95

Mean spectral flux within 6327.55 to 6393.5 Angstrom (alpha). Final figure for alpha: 2.37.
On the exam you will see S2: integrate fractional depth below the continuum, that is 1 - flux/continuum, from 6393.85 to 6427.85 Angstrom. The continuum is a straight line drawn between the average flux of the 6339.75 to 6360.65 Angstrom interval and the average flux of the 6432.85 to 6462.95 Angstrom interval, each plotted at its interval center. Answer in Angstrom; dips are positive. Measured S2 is 0.56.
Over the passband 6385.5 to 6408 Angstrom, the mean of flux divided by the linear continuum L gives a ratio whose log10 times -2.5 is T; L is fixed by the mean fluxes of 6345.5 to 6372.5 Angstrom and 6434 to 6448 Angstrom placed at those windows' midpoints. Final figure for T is 0.047 mag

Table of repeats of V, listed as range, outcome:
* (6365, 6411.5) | 2.33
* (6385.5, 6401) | 2.2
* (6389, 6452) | 2.26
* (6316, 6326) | 2.48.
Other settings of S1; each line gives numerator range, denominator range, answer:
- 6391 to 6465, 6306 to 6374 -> 0.95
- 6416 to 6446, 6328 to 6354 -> 0.95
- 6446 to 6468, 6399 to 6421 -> 0.93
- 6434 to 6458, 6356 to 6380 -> 0.89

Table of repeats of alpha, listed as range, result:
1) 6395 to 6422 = 2.32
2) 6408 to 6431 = 2.24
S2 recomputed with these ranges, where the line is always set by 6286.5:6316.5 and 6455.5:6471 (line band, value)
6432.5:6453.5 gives -0.5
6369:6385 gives -1.1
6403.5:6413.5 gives -1.5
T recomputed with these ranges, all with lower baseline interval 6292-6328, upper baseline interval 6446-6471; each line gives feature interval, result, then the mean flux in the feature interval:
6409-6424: -0.026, 2.29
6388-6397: 0.068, 2.12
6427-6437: -0.092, 2.42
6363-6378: -0.077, 2.45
